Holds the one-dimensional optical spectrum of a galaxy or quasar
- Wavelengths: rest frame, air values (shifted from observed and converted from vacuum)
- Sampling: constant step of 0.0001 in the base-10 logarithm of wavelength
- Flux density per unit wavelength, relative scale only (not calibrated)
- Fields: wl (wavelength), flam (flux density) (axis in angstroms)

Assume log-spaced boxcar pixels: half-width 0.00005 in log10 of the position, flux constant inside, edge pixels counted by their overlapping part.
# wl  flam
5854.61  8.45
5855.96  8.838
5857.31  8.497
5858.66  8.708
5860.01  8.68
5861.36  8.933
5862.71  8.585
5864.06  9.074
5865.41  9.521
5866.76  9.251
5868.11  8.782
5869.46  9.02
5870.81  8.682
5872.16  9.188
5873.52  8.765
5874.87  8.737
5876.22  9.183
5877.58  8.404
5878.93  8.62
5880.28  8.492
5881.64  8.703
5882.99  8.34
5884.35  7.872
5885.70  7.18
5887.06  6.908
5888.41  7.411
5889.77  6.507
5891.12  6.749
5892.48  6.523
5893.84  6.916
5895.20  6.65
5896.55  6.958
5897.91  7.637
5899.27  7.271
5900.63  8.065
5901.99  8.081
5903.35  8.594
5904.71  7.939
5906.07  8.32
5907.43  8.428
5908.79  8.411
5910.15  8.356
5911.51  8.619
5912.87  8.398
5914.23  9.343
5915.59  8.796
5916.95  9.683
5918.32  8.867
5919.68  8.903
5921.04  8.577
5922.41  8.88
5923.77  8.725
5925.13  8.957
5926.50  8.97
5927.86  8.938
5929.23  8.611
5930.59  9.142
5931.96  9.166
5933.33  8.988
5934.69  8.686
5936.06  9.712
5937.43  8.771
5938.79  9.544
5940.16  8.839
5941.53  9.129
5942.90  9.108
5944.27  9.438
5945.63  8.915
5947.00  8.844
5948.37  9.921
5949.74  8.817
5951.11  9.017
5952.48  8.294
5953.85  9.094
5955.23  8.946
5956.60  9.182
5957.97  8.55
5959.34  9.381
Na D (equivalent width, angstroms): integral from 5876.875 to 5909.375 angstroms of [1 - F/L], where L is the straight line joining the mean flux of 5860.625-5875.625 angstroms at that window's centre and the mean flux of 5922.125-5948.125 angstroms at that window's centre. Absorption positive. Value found 4.64 angstroms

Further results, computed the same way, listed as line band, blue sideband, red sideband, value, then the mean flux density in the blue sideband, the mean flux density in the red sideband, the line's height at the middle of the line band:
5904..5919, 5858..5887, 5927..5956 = 0.4 angstroms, 8.66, 9.04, 8.88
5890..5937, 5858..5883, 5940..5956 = 3.1 angstroms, 8.84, 9.03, 8.95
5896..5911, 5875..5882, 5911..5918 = 1.5 angstroms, 8.68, 8.97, 8.88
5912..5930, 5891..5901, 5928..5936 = -1.1 angstroms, 7.08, 8.98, 8.4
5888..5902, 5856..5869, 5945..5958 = 2.8 angstroms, 8.89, 8.97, 8.92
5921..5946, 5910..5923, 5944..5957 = -0.2 angstroms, 8.86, 9.03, 8.95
